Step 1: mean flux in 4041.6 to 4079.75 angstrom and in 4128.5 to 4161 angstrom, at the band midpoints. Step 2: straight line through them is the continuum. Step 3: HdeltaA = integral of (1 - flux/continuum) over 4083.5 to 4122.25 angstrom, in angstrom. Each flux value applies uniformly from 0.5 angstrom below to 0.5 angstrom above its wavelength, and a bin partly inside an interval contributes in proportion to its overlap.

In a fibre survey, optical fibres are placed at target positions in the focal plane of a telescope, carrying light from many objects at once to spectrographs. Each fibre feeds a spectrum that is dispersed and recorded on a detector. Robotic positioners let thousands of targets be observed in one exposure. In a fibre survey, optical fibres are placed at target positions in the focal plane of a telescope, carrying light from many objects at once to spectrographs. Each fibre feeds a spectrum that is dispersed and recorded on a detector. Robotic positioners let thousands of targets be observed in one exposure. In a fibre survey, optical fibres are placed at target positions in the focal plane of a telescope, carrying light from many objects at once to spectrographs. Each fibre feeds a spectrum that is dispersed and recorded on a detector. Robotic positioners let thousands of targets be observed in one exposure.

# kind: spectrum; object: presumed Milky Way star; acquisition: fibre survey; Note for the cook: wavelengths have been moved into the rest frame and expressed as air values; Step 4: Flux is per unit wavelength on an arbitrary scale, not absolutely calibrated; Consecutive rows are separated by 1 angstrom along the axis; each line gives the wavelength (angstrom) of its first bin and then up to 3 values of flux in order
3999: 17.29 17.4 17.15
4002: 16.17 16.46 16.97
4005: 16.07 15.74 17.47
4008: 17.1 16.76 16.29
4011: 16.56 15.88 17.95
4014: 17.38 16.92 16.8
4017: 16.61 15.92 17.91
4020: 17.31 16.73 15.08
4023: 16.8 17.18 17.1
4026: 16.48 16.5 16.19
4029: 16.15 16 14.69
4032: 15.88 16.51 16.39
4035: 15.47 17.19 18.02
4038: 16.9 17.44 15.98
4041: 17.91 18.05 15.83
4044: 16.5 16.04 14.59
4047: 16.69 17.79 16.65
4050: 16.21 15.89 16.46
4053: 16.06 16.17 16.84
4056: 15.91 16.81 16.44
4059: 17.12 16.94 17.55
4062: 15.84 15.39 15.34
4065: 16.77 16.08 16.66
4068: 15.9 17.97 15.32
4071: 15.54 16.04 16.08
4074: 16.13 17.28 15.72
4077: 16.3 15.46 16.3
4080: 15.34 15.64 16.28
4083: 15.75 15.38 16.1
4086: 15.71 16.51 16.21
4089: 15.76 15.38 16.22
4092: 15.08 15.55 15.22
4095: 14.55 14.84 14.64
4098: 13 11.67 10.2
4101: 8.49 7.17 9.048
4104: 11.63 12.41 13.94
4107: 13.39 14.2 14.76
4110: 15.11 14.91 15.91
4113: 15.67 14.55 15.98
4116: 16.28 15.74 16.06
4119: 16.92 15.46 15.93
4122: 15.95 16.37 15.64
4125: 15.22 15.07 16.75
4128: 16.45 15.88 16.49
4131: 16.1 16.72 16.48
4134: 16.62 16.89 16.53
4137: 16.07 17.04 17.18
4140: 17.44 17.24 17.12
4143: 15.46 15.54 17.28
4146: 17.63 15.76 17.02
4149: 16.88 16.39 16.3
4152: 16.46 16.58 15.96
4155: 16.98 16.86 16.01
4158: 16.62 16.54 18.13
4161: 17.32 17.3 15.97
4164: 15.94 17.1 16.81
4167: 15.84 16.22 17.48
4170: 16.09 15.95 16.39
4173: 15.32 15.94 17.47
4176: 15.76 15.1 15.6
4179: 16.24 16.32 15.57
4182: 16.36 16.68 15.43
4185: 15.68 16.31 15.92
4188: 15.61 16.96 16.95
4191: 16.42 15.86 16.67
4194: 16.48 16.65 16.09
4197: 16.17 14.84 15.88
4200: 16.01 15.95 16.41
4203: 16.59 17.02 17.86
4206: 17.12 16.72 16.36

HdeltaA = 4.9 angstrom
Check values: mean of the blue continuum 16.3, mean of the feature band 14.4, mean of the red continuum 16.6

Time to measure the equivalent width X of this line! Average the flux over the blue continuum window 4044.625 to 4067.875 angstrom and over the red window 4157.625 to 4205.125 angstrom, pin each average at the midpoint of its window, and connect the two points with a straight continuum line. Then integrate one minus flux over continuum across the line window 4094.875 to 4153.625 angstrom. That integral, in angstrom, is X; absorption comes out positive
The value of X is 3.92 angstrom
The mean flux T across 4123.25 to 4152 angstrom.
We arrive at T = 16.5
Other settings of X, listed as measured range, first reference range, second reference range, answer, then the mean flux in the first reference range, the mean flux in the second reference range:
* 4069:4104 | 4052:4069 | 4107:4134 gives 3.12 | 16.4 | 15.8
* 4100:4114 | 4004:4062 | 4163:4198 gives 3.08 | 16.6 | 16.2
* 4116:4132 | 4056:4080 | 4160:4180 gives 0.28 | 16.3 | 16.4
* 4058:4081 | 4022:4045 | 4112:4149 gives 0.33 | 16.6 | 16.3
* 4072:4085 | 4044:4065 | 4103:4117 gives -0.41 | 16.4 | 14.4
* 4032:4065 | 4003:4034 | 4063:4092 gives -0.49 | 16.6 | 16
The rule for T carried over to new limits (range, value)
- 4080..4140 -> 15.1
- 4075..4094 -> 15.8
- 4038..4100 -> 16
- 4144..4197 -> 16.4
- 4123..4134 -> 16.1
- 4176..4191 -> 16.1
